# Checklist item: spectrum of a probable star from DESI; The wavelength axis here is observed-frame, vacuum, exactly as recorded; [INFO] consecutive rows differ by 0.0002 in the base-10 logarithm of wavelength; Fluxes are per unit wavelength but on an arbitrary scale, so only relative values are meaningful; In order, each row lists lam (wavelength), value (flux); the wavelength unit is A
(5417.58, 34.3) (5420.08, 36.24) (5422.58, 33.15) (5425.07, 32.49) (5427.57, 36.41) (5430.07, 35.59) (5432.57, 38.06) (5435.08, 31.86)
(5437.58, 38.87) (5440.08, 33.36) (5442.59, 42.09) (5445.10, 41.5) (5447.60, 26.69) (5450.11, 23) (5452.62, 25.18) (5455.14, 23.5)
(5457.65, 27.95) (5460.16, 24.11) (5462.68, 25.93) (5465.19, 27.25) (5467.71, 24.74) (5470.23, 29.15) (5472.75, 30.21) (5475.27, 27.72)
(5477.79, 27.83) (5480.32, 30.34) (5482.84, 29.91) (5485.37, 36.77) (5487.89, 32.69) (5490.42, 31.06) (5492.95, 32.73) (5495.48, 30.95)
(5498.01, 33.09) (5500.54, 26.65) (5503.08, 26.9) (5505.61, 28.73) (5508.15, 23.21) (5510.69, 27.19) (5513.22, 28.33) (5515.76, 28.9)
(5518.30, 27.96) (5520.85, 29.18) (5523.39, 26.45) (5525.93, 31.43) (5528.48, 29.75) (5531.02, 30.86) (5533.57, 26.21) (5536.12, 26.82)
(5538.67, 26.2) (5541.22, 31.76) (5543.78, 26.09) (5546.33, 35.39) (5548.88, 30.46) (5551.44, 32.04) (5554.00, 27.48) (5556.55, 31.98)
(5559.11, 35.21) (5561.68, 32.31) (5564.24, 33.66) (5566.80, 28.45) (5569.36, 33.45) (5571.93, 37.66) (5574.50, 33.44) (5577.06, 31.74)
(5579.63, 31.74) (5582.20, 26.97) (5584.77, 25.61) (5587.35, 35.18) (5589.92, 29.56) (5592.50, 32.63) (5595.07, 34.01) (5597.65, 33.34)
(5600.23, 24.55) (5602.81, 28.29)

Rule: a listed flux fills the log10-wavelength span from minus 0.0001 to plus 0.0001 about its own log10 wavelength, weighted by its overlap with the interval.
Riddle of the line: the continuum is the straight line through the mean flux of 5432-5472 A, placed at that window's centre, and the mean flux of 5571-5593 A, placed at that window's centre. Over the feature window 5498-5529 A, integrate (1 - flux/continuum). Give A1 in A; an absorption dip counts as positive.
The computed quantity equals 2.7 A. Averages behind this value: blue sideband 30.1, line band 28.1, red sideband 31.5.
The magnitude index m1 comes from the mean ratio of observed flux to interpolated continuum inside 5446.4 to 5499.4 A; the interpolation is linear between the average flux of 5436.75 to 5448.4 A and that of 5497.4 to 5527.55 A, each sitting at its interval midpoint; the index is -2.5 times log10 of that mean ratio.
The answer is 0.146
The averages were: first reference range 36.8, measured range 28.6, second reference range 28.1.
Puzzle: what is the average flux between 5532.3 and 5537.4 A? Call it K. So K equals 26.5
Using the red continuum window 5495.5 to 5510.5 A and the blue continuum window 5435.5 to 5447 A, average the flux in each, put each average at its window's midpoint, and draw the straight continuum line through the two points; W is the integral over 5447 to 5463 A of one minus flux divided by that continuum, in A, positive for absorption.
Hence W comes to 4.71 A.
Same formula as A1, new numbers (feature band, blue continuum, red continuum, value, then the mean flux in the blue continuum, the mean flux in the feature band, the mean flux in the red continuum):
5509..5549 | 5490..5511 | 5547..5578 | 2.22 A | 28.9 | 28.8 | 32.4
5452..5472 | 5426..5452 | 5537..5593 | 4.59 A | 34.5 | 26.1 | 31.3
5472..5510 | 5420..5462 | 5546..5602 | 2.46 A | 32.2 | 29.9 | 31.6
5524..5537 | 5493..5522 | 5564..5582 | 0.40 A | 28.5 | 29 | 32.5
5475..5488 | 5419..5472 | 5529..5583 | 0.09 A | 31.3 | 31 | 31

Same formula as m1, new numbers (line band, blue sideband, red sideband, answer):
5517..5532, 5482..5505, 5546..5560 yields 0.08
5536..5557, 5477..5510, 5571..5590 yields 0.04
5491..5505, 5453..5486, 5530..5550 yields -0.06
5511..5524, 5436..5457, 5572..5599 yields 0.13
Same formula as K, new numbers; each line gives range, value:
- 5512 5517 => 28.6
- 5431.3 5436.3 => 34.9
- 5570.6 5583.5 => 32.3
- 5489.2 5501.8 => 30.9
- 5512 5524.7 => 28.2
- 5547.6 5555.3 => 30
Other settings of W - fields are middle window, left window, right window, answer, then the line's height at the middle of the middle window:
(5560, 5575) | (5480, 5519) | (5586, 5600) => -0.8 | 31.6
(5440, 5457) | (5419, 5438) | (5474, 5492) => 1.6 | 33.6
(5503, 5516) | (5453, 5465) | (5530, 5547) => 0.2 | 27.6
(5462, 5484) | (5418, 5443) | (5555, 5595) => 4.0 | 34.5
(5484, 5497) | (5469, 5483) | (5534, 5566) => -1.5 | 29.4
